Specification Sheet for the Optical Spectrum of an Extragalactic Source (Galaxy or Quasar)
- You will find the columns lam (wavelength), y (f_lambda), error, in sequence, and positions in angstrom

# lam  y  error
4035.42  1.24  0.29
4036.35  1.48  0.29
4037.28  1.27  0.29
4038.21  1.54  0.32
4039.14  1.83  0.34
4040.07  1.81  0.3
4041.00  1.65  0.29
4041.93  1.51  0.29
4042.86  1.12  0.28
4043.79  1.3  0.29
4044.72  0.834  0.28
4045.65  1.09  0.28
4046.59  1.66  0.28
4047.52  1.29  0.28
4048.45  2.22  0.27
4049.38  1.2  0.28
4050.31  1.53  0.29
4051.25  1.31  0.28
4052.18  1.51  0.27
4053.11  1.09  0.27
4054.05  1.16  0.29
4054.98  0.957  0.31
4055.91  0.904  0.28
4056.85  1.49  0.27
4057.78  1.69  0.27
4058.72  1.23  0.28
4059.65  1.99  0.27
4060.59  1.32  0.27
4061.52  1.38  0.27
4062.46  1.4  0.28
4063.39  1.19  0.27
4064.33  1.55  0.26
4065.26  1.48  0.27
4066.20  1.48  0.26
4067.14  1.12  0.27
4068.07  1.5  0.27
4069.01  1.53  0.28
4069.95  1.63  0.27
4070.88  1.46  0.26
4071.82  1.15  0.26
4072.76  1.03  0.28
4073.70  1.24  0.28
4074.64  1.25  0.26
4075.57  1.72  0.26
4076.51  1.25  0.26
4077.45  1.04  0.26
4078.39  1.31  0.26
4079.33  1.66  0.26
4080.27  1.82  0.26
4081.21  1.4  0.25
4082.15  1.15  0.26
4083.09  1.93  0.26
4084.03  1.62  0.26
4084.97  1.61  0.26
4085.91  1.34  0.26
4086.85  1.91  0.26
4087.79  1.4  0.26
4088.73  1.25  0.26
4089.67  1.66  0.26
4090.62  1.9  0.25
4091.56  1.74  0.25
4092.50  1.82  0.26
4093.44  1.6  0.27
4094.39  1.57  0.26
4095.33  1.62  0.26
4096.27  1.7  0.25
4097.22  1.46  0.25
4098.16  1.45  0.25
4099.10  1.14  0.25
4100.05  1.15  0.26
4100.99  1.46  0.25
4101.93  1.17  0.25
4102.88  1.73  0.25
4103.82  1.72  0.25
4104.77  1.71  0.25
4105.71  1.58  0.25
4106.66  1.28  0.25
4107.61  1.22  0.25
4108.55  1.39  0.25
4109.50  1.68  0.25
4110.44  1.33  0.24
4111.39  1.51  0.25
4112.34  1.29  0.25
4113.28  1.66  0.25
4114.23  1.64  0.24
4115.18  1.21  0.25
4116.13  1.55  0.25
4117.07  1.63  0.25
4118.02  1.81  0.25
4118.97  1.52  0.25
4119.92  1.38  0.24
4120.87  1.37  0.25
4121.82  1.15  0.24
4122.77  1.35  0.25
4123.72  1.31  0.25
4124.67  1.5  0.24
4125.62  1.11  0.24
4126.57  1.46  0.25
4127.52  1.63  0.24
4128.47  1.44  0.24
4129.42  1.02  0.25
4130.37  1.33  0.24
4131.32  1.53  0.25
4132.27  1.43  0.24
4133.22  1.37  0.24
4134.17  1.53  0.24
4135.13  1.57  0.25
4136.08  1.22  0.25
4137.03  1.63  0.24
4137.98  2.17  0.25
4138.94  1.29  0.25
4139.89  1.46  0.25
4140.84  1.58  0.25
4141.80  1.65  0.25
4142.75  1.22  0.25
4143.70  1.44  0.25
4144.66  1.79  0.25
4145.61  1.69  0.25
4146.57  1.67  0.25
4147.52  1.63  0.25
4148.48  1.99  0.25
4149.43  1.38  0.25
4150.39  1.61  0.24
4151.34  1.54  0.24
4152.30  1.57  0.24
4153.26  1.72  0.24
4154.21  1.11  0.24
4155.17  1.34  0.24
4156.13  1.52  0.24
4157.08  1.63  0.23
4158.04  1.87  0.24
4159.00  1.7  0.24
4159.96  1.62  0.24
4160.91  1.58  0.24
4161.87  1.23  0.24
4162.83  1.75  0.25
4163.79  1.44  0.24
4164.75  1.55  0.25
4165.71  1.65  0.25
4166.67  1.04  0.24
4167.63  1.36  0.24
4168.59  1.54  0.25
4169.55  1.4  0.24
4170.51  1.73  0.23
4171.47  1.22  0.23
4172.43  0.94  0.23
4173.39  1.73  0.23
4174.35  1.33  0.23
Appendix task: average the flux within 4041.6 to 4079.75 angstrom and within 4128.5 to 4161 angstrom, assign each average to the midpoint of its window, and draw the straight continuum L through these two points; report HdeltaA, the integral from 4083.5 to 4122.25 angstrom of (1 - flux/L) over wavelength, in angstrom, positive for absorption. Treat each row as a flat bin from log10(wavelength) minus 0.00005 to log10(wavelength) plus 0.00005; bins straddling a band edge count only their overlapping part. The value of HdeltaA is -1.7 angstrom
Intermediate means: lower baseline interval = 1.36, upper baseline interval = 1.54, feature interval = 1.51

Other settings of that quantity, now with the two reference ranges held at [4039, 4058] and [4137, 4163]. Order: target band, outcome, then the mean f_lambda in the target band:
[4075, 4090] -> -0.6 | 1.5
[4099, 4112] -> 0.5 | 1.44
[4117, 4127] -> 0.8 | 1.41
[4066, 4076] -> 0.4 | 1.37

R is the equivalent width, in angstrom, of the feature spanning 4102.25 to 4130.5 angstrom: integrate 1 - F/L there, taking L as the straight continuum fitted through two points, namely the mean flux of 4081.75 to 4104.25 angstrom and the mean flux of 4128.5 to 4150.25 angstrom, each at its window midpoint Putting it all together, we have 1.6 angstrom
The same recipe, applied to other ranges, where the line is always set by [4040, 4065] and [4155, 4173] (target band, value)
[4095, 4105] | -0.4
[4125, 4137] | 0.5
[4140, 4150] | -0.9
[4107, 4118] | -0.3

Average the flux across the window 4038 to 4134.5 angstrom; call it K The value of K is 1.44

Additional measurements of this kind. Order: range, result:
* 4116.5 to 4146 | 1.47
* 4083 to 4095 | 1.63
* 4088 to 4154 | 1.5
